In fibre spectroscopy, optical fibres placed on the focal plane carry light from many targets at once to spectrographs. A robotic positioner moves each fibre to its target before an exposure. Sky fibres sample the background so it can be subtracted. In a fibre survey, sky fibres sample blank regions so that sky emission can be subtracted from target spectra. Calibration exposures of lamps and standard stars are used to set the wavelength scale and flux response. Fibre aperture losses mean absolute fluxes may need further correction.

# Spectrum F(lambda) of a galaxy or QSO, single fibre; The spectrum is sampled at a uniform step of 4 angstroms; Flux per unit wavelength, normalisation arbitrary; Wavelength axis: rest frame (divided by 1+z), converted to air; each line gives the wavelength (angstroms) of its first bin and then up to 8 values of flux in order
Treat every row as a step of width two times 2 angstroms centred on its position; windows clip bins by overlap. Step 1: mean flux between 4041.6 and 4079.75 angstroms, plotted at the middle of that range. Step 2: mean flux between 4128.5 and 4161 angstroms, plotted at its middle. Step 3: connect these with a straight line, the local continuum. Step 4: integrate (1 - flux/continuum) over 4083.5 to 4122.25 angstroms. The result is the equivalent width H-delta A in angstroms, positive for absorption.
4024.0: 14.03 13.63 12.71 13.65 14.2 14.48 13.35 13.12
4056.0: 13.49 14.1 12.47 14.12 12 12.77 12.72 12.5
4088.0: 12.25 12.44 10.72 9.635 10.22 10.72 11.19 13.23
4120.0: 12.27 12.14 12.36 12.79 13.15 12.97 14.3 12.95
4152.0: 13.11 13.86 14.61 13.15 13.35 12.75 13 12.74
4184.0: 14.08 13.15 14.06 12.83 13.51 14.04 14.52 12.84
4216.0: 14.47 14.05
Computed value 5.4 angstroms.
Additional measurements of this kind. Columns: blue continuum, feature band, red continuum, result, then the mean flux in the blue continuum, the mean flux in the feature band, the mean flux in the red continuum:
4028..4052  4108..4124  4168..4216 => 1.8 angstroms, 13.6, 12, 13.5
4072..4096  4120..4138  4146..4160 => 0.7 angstroms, 12.3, 12.6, 13.5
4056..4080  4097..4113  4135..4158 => 3.4 angstroms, 13.1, 10.4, 13.4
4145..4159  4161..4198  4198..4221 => 1.1 angstroms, 13.5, 13.3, 13.9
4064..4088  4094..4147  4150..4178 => 4.4 angstroms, 12.7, 12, 13.4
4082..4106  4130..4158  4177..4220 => -2.0 angstroms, 11.3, 13.3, 13.6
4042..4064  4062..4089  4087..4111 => -0.9 angstroms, 13.6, 12.7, 11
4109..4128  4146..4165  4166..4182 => -1.3 angstroms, 12.1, 13.6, 13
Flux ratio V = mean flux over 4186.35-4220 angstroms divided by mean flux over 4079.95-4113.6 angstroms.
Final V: 1.2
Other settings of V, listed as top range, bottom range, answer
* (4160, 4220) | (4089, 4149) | 1.12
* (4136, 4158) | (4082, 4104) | 1.18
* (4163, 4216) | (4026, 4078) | 1.00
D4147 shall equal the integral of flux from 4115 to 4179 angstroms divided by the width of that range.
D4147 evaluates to 13.1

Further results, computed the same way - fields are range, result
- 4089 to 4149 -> 12.1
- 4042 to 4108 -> 12.5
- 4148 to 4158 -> 13.4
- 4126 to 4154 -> 13.1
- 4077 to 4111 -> 11.4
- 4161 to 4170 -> 13.4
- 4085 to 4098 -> 11.9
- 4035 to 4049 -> 14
